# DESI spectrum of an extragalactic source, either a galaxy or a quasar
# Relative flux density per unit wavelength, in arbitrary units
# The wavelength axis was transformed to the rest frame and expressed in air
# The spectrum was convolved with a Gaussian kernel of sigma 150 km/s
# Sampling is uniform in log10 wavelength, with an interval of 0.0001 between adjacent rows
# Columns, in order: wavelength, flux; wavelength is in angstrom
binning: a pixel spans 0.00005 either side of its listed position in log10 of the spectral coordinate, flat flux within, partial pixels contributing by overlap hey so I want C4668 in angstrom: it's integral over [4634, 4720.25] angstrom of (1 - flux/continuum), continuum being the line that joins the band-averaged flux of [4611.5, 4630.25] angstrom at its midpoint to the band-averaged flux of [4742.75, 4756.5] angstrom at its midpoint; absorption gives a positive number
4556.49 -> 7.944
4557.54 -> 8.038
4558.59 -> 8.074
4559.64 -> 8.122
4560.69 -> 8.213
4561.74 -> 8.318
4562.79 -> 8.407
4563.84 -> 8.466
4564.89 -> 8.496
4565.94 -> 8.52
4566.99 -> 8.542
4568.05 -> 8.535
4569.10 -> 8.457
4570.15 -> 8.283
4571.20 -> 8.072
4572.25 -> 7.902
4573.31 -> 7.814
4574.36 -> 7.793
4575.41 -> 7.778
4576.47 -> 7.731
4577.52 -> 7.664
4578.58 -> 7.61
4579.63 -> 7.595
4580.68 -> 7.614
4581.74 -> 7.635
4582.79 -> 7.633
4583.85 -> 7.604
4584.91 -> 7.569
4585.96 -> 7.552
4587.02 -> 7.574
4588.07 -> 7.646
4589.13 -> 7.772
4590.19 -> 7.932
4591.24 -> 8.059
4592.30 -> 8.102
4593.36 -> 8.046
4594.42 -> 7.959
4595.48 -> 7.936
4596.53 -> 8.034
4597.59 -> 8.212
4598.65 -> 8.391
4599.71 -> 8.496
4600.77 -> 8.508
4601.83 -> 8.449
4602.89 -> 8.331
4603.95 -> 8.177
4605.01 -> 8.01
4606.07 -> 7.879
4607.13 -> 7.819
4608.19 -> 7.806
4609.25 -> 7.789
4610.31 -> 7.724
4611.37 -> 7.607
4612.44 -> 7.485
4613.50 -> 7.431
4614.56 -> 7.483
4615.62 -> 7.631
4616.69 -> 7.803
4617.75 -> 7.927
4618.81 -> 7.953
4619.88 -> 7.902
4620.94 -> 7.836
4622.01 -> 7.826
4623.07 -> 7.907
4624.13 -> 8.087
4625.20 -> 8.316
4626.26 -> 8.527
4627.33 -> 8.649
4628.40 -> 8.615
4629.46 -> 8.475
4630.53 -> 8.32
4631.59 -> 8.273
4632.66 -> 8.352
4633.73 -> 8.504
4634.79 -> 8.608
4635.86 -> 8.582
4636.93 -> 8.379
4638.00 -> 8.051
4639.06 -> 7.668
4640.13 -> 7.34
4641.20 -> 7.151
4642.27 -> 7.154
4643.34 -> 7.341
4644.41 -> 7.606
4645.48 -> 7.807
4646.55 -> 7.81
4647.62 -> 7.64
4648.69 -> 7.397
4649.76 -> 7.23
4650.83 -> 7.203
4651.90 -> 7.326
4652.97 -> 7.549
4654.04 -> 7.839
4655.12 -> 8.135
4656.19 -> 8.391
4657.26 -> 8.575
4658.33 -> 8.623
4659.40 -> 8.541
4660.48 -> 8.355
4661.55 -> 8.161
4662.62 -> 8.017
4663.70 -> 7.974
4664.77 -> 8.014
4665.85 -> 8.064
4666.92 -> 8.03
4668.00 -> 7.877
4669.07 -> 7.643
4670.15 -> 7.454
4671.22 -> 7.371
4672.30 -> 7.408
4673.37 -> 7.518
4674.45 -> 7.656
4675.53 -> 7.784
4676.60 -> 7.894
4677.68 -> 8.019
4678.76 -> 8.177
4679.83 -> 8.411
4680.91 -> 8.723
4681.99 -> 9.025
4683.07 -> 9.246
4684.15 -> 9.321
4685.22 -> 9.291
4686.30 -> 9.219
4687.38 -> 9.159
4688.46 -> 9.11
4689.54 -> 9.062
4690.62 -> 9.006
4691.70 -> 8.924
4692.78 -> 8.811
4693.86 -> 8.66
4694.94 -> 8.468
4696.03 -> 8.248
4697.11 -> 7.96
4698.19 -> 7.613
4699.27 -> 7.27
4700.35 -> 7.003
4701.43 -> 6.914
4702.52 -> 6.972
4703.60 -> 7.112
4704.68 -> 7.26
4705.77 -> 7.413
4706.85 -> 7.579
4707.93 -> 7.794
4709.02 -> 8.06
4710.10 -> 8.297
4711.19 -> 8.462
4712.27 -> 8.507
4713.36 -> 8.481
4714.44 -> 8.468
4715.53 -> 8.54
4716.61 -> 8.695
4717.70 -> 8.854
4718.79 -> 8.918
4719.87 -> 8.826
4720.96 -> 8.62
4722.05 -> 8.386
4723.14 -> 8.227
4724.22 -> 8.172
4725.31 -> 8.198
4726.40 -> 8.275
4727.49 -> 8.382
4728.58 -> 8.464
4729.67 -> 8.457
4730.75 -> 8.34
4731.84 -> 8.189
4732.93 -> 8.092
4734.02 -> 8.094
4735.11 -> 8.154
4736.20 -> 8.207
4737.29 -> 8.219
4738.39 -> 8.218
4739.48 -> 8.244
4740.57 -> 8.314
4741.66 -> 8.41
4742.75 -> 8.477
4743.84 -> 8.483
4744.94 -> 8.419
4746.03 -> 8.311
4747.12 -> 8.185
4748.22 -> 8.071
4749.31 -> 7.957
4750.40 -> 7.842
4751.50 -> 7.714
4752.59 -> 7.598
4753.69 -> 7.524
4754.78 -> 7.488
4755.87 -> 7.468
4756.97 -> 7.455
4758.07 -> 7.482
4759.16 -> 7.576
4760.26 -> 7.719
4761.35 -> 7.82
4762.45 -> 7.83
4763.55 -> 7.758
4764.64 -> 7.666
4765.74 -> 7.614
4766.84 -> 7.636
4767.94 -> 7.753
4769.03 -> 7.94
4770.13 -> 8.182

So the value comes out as -1.34 angstrom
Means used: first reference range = 7.98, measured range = 8.09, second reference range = 7.94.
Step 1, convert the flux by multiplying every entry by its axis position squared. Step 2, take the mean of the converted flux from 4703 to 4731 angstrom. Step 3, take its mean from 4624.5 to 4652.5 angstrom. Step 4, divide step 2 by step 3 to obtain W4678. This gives 1.1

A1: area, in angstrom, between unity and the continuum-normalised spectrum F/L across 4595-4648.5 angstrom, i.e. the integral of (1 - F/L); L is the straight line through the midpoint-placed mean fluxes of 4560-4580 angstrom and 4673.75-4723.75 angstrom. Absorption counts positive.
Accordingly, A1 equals 1.4 angstrom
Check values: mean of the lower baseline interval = 8.12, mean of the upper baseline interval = 8.31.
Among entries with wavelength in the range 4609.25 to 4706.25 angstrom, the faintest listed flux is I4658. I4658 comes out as 6.914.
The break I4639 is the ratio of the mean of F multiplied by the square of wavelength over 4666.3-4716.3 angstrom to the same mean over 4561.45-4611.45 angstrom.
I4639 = 1.07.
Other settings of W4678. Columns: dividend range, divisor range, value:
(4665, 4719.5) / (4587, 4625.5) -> 1.07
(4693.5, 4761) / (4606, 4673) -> 1.06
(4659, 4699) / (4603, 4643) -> 1.07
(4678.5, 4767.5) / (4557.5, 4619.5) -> 1.09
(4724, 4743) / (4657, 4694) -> 1.01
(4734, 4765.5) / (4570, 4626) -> 1.08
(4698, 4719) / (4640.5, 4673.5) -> 1.04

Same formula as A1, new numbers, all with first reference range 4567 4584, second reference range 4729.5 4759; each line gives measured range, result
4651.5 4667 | -0.3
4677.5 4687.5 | -1.1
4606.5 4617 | 0.3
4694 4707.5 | 0.8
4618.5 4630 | -0.4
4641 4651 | 0.6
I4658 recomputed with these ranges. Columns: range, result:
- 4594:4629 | 7.431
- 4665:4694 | 7.371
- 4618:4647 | 7.151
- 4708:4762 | 7.455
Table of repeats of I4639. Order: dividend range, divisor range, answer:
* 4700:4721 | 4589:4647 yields 1.05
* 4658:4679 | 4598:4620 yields 1.02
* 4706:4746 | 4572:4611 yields 1.12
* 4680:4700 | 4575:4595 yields 1.18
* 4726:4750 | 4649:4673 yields 1.08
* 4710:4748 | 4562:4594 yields 1.13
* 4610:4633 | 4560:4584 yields 1.02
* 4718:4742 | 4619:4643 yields 1.07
